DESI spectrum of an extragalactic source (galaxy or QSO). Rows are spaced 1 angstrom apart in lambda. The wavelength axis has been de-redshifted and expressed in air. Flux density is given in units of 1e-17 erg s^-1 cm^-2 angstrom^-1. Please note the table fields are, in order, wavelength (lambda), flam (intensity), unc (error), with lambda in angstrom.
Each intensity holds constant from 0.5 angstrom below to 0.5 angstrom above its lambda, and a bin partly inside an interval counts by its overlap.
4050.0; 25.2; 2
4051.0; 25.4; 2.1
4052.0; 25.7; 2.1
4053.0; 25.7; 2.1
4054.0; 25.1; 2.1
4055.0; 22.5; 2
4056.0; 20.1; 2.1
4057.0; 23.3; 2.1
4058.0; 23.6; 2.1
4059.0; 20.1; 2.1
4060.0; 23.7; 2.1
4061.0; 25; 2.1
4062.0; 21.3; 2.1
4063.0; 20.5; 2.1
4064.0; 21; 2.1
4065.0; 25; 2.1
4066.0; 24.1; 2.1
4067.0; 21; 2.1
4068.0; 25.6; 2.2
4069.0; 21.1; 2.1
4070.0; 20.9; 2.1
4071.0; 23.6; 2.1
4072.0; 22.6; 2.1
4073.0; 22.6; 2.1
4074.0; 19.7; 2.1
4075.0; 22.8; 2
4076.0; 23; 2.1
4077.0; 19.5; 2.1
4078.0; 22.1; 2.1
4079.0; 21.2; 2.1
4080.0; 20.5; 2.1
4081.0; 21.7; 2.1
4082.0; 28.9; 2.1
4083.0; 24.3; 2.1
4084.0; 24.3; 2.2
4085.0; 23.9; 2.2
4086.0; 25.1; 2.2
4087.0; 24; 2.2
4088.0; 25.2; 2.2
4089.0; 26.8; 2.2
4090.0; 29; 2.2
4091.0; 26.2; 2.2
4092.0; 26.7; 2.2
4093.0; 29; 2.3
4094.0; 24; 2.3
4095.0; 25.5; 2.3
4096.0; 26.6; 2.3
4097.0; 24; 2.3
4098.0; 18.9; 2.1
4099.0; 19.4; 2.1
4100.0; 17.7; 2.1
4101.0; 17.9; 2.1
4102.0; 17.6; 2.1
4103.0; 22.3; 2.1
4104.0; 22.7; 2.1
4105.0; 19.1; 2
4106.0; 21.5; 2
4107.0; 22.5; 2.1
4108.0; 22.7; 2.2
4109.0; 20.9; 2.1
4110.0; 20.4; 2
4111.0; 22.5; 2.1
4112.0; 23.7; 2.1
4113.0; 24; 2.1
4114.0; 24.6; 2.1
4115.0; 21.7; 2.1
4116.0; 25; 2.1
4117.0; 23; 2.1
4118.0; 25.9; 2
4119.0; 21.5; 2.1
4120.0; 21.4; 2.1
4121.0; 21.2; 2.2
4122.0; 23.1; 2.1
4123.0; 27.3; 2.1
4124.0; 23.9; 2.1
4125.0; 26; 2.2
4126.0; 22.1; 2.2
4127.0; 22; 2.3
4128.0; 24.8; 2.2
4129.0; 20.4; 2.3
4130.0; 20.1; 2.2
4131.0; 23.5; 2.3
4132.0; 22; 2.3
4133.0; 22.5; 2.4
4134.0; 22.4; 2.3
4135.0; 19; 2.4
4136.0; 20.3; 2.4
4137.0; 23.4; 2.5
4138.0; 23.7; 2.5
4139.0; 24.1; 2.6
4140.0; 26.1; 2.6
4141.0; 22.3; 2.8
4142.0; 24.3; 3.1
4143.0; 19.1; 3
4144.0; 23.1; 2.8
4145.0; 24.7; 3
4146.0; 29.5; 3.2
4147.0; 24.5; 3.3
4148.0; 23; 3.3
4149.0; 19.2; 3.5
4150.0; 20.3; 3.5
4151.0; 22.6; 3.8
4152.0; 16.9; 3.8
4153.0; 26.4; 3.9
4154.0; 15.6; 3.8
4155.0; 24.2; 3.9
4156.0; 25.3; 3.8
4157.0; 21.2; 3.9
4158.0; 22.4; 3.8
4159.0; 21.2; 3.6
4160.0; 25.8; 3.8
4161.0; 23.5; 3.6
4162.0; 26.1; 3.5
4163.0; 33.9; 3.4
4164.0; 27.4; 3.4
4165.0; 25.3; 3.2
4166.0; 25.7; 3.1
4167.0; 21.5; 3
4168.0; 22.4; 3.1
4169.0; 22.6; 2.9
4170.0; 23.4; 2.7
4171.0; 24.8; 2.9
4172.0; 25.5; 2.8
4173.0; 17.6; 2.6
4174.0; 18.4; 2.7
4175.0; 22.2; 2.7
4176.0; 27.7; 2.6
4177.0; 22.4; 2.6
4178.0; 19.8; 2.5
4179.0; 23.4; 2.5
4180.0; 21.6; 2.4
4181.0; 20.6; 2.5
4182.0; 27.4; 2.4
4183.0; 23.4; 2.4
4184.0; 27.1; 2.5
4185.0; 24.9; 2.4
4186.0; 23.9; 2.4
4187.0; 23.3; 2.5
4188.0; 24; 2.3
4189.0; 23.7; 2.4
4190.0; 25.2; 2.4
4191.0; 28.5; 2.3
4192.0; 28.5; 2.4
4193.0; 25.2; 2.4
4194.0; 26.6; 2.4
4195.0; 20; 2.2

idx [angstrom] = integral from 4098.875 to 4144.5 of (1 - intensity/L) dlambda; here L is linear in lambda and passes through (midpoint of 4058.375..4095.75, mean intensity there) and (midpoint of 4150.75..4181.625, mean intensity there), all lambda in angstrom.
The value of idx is 2.1 angstrom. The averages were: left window 23.6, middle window 22.3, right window 23.2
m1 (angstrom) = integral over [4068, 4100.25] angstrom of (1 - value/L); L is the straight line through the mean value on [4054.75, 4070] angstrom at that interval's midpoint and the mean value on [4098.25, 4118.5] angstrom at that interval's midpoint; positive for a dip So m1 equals -2.1 angstrom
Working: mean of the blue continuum 22.5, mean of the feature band 23.5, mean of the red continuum 21.7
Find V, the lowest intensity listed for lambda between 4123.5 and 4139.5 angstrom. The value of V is 19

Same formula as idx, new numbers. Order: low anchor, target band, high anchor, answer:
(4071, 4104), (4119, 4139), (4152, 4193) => 0.8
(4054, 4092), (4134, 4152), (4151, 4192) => 0.6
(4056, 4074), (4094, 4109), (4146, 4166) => 1.0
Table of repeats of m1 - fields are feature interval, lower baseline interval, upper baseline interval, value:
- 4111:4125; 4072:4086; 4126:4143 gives -0.67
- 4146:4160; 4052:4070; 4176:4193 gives 1.06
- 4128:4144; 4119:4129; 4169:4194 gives 0.74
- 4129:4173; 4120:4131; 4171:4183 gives -0.74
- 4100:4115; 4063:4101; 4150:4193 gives 1.26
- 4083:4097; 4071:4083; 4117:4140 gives -2.02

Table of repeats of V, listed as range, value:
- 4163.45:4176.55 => 17.6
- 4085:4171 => 15.6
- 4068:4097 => 19.5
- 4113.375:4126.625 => 21.2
